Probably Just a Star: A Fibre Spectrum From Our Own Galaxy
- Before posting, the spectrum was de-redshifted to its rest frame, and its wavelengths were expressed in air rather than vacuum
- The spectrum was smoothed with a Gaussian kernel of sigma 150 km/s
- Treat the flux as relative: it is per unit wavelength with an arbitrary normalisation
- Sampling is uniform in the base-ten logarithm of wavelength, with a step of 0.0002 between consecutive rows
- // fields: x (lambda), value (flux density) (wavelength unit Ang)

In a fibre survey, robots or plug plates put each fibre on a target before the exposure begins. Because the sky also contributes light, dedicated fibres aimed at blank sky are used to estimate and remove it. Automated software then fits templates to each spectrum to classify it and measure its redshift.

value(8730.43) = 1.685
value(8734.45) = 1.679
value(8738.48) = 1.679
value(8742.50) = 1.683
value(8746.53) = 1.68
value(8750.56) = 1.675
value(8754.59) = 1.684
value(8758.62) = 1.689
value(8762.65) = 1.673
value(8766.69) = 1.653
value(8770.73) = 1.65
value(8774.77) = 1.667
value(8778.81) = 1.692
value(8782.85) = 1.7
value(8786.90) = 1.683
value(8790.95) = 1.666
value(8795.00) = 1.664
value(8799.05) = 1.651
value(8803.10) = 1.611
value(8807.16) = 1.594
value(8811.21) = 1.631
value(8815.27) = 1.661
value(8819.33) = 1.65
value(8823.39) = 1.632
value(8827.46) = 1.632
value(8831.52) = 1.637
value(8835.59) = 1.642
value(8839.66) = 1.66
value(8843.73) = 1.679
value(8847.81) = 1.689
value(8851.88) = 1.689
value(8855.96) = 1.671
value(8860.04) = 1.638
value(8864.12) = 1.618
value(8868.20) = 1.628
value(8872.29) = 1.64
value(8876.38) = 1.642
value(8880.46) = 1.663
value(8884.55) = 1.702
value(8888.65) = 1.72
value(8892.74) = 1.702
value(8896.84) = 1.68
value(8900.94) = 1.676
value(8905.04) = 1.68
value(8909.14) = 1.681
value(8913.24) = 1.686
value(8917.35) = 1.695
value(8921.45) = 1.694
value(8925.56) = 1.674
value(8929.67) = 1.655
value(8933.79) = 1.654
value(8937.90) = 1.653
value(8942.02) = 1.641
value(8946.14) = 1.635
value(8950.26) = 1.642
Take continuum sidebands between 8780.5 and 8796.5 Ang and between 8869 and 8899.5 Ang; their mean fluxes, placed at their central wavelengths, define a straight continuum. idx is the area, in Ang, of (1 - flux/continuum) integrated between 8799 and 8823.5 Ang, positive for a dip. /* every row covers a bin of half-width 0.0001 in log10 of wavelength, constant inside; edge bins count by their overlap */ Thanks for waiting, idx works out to 0.7 Ang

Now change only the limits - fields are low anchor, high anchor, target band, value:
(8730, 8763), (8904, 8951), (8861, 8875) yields 0.3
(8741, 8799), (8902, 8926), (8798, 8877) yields 1.7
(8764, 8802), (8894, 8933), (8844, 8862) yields 0.0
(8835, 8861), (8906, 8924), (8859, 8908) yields 0.4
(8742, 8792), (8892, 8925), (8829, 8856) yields 0.3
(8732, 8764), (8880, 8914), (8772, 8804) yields 0.3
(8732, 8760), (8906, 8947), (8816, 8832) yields 0.3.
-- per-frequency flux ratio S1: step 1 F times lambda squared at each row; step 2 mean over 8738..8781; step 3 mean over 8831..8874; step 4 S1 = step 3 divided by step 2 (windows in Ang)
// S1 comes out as 1.01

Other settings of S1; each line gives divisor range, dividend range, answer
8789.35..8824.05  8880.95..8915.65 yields 1.05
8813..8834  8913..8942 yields 1.04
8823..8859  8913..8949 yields 1.02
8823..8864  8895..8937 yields 1.03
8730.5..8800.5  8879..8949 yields 1.03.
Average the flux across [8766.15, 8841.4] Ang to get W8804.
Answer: 1.65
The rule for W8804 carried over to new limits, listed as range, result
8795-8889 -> 1.65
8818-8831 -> 1.64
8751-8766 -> 1.68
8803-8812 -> 1.61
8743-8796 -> 1.68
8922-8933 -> 1.67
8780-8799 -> 1.68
